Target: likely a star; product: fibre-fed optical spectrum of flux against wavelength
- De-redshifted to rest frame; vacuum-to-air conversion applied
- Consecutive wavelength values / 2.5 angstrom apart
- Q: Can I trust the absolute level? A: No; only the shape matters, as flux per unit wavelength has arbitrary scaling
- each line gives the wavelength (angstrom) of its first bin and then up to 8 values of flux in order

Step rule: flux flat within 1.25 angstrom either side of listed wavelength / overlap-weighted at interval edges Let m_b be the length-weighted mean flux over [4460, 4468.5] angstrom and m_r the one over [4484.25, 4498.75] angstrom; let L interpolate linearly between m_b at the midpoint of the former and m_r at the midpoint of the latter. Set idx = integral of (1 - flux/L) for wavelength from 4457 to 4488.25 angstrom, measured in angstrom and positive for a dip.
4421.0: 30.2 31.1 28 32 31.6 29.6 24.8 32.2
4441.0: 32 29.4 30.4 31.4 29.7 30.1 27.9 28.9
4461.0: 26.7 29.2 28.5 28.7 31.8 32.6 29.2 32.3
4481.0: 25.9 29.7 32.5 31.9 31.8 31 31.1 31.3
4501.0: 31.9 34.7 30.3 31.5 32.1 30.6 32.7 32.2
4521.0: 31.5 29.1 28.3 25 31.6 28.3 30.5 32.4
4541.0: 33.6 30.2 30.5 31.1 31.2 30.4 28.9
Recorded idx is -0.5 angstrom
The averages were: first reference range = 28.3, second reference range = 31.6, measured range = 29.7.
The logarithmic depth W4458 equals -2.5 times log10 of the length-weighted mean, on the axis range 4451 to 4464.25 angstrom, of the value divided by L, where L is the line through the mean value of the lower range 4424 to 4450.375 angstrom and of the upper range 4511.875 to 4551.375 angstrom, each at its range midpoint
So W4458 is 0.06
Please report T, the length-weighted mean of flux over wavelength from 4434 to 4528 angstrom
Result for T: 30.4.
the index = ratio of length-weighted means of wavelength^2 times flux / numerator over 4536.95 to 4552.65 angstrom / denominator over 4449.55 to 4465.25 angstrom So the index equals 1.14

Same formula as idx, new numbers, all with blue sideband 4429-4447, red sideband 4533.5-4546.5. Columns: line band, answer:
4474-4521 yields -0.9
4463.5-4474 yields 0.1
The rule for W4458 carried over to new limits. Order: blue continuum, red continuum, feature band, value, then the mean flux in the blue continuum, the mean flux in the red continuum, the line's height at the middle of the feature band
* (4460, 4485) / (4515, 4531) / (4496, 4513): -0.07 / 29.5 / 29.9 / 29.8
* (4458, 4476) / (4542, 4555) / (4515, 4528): 0.00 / 29.5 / 30.7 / 30.3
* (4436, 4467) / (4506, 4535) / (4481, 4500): -0.04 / 29.5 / 30.3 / 29.9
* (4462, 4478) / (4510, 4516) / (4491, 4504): -0.03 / 30.1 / 31.6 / 31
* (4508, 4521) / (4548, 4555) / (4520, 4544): 0.05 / 31.8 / 30.8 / 31.3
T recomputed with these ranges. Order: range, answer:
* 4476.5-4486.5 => 29.9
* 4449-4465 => 28.9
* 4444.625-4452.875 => 30.5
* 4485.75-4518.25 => 31.8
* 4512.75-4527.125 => 30.8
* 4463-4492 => 30.4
